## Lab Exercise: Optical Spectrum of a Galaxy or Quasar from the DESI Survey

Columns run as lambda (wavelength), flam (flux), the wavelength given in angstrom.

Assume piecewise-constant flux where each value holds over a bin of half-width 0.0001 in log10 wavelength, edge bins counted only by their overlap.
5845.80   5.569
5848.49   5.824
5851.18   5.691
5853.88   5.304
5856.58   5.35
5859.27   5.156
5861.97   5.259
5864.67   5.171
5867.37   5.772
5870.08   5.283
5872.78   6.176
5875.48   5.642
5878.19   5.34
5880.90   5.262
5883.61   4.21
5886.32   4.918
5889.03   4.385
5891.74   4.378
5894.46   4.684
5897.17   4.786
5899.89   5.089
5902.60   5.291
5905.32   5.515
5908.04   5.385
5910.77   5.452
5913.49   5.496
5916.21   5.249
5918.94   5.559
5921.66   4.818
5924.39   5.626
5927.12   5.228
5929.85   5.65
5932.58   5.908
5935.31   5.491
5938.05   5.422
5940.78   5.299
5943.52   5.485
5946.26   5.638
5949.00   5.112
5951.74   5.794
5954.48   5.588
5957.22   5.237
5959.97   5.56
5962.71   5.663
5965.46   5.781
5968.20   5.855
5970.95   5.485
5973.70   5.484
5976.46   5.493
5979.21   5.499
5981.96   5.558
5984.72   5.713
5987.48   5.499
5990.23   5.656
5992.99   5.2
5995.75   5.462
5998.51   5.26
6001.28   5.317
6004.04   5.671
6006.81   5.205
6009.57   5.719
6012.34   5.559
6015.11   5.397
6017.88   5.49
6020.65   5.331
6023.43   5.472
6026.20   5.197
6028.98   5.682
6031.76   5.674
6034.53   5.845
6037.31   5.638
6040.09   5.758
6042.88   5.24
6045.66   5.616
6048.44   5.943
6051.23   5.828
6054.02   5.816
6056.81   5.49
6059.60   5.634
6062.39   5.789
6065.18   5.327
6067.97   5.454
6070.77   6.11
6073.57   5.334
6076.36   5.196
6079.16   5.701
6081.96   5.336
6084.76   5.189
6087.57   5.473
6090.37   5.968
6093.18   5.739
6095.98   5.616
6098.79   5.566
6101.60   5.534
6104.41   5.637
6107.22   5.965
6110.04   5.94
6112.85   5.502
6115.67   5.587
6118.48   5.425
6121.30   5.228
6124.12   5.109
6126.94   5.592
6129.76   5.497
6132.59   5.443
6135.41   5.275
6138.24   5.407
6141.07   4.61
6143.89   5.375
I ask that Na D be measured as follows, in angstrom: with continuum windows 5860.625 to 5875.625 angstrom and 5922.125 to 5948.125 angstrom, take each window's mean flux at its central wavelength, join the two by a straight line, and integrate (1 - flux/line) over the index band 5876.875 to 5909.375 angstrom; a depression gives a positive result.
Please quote 3.46 angstrom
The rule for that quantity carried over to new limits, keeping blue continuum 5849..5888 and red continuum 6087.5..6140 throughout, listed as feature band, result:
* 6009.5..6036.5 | -0.3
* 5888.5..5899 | 1.5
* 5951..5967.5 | -0.6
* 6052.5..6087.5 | -0.1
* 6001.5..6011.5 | -0.1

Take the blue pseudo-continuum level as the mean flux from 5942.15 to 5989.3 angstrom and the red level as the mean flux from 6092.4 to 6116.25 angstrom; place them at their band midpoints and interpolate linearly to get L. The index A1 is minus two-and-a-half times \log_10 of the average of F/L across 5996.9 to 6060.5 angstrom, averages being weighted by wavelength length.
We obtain 0.011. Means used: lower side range 5.56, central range 5.55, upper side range 5.68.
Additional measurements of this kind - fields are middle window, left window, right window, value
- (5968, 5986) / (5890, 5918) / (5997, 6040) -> -0.039 mag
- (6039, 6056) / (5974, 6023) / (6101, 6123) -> -0.032 mag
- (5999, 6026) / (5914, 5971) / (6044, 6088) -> 0.020 mag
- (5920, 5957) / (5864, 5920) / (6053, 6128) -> -0.037 mag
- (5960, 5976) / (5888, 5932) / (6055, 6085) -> -0.066 mag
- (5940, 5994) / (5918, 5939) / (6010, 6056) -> -0.005 mag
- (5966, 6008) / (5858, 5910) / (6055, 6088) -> -0.031 mag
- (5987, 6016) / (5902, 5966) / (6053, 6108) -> 0.014 mag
